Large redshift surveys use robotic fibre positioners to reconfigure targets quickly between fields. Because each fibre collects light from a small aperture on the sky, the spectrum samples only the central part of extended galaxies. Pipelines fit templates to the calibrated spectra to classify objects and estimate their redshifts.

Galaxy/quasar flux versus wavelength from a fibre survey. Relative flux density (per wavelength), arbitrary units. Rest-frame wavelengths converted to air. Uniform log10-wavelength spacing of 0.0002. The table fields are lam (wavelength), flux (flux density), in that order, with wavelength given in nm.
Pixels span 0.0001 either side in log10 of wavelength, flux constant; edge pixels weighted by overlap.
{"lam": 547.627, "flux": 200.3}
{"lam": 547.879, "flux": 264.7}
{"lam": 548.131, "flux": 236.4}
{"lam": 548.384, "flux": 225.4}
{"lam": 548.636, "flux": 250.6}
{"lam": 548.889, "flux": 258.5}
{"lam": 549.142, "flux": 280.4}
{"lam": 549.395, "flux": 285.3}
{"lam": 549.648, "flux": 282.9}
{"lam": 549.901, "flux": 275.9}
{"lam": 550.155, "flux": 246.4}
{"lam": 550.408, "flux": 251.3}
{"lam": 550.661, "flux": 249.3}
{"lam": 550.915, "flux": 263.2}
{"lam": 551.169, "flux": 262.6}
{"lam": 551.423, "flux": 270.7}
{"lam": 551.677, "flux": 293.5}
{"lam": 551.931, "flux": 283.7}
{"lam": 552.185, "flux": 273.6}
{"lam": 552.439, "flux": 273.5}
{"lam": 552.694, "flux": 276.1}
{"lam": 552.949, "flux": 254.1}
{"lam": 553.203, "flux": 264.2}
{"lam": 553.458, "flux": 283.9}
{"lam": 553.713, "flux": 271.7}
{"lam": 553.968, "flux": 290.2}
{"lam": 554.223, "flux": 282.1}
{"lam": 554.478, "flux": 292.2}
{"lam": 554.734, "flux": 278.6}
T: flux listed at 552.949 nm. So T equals 254.1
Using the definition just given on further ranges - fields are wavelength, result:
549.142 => 280.4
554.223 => 282.1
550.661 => 249.3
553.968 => 290.2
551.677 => 293.5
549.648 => 282.9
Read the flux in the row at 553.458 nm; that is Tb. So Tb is 283.9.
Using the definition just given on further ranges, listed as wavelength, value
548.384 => 225.4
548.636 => 250.6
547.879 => 264.7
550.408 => 251.3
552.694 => 276.1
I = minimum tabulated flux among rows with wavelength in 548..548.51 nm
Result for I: 225.4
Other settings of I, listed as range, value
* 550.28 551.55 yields 249.3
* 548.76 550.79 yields 246.4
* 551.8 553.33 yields 254.1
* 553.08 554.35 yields 264.2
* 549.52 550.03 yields 275.9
